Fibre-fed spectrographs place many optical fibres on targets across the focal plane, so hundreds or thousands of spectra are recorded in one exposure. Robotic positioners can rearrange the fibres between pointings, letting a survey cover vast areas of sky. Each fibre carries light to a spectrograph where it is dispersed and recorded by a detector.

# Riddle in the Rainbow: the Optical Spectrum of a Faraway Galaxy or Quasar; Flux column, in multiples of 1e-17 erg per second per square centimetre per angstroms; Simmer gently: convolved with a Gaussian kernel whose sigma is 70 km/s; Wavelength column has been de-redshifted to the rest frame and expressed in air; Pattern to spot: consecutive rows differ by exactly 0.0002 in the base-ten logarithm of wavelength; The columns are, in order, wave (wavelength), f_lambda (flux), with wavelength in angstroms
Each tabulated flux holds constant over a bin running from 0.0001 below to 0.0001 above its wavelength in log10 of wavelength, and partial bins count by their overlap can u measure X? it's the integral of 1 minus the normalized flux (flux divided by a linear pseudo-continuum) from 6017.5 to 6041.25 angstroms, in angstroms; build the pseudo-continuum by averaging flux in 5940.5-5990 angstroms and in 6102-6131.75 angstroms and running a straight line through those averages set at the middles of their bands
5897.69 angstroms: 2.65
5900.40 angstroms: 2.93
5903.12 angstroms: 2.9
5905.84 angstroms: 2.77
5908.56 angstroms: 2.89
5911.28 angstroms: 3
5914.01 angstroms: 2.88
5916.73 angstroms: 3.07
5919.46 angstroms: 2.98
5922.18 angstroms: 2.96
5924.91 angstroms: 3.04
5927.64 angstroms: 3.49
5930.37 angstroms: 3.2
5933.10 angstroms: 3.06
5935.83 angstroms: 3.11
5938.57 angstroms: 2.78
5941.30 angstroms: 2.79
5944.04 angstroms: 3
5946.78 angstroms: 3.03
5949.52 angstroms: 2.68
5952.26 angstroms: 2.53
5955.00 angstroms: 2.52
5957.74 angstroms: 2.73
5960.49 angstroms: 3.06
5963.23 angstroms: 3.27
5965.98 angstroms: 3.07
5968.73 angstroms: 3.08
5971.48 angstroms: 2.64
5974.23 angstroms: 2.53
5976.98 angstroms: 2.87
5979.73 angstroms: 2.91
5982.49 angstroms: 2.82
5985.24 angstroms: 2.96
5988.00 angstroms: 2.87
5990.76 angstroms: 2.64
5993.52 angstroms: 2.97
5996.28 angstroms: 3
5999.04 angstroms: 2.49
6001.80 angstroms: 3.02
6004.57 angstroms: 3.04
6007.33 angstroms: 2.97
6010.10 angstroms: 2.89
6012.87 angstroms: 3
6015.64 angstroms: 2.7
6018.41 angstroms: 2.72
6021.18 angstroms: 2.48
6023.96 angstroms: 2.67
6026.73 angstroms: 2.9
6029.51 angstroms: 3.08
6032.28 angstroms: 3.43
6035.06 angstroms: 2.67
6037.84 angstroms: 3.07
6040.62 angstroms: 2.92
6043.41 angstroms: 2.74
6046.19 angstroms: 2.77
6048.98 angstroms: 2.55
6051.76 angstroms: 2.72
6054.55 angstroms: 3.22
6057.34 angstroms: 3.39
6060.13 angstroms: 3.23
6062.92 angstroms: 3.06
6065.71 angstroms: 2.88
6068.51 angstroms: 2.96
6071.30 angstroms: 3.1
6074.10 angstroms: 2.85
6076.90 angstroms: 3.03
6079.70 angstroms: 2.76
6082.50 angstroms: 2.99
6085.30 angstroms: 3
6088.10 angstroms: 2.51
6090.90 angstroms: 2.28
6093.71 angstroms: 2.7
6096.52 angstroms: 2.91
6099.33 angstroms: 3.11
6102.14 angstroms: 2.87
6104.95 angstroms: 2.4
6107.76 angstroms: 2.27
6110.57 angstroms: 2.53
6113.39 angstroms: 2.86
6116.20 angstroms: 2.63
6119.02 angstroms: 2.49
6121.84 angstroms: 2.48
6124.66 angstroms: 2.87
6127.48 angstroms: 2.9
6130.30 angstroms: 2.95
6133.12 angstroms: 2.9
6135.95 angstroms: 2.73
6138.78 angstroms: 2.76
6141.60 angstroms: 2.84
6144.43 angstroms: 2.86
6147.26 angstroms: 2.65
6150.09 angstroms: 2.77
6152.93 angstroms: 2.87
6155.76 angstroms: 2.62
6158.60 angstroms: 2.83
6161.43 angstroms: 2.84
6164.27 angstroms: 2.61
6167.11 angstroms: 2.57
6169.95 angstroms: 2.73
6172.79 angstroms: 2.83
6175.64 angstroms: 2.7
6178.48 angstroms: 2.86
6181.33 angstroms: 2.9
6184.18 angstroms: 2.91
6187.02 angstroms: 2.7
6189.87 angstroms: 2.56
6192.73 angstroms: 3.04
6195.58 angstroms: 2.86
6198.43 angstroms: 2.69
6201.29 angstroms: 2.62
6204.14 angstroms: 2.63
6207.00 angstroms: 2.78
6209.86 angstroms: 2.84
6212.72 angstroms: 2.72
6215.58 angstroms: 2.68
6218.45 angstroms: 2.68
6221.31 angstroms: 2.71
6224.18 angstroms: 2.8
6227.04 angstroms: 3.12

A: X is -1.0 angstroms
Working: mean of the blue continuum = 2.85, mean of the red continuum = 2.65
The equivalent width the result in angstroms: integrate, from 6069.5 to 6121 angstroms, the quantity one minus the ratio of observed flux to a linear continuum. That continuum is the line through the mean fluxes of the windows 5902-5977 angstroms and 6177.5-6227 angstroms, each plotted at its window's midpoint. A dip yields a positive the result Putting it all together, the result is 1.8 angstroms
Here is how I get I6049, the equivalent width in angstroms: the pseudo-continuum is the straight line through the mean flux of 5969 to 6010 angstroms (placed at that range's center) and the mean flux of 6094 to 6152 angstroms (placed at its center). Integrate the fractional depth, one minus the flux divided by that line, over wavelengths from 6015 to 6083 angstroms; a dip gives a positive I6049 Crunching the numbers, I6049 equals -2.9 angstroms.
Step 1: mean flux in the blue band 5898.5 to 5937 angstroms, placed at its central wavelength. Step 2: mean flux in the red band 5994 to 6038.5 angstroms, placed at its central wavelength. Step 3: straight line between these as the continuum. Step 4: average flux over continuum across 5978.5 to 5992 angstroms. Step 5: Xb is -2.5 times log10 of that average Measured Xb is 0.03 mag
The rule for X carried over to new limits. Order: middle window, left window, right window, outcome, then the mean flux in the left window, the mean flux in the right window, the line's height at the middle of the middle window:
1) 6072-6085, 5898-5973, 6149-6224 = -0.43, 2.94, 2.75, 2.83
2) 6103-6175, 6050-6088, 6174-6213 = 3.90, 2.99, 2.77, 2.87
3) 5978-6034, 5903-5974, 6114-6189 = 0.09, 2.94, 2.76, 2.88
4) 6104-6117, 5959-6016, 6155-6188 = 1.24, 2.9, 2.76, 2.81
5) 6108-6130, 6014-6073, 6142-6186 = 1.19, 2.92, 2.77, 2.83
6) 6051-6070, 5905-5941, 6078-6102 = -1.66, 3.01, 2.79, 2.83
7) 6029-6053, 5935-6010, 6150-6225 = -0.41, 2.86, 2.75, 2.83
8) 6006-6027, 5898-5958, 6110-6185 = 0.53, 2.92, 2.76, 2.86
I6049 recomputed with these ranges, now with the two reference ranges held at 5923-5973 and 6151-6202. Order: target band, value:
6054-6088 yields -2.0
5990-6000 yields 0.4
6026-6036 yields -0.6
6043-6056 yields 0.3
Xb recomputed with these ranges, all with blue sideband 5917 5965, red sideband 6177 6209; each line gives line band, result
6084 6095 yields 0.093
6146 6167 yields 0.029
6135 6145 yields 0.008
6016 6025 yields 0.107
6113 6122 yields 0.090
